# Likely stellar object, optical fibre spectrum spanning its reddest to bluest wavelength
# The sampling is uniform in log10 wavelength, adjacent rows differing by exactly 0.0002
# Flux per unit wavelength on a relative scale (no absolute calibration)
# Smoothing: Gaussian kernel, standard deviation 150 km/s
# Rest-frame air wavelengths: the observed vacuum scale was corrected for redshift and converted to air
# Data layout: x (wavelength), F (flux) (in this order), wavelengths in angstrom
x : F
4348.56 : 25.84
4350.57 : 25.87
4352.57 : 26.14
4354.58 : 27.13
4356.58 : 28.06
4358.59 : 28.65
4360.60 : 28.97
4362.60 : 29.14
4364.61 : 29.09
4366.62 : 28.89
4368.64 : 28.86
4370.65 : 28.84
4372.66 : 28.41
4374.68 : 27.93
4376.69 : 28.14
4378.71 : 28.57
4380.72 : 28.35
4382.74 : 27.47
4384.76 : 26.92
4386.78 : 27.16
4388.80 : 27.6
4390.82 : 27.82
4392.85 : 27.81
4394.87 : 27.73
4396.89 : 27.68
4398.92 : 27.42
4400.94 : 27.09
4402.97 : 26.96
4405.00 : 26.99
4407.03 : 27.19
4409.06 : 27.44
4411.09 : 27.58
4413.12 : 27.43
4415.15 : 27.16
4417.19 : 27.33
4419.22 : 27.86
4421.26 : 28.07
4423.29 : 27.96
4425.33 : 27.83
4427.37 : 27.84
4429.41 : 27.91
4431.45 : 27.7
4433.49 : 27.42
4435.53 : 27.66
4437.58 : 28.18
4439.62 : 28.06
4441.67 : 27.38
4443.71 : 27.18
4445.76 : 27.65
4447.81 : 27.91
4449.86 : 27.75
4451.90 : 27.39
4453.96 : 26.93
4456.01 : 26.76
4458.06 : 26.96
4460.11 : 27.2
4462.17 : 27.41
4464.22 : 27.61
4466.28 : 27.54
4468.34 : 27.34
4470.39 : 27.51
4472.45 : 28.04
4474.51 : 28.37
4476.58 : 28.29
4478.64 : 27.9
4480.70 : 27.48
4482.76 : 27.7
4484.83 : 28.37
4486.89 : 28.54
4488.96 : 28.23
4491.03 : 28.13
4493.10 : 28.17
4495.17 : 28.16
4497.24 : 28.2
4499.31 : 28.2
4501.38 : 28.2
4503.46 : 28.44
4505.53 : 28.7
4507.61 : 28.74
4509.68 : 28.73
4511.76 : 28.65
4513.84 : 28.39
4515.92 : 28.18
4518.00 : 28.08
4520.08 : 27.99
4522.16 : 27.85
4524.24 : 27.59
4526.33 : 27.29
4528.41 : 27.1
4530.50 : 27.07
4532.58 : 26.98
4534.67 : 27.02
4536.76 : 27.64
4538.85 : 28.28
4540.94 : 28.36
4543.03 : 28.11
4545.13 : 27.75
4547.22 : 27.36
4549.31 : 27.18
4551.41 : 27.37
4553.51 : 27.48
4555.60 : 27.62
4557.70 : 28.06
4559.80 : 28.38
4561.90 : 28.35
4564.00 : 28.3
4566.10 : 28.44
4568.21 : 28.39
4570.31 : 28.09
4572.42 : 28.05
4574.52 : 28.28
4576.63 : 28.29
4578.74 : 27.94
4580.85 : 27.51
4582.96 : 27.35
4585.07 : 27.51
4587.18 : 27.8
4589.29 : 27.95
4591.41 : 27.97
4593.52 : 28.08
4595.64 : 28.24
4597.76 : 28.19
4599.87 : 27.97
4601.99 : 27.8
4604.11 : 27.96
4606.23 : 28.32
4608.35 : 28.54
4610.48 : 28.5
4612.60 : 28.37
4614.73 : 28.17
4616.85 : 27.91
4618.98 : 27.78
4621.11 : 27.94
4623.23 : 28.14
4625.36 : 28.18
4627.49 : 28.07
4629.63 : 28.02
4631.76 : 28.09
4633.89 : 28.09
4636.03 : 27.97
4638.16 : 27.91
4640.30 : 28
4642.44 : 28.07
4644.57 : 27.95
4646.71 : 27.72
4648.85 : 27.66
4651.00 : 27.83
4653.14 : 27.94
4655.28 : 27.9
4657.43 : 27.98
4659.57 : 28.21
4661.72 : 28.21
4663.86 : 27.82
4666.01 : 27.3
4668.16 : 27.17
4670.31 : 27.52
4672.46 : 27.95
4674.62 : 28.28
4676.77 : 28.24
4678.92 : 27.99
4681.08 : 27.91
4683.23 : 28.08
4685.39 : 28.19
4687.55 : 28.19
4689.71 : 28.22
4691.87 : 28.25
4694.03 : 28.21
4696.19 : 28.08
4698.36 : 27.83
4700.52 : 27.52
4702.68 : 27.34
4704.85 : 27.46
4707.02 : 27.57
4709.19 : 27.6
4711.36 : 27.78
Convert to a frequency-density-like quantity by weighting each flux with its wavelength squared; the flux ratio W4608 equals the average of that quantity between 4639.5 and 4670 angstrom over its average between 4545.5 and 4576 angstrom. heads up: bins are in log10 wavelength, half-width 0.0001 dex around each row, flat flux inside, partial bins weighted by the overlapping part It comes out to 1.04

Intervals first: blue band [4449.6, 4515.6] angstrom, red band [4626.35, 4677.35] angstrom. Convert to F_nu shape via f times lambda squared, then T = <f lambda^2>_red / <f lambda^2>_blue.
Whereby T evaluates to 1.1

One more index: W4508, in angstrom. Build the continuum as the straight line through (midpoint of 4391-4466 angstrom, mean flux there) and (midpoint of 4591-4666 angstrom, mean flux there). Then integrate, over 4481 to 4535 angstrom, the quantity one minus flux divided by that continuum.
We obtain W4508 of -0.6 angstrom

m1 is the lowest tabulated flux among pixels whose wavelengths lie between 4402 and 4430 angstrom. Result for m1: 26.96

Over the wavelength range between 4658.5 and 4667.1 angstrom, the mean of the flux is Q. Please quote 27.9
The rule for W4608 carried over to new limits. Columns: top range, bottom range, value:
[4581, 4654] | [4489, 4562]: 1.04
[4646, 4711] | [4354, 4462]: 1.13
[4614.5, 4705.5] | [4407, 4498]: 1.10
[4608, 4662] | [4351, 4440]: 1.12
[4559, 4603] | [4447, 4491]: 1.06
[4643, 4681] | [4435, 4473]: 1.11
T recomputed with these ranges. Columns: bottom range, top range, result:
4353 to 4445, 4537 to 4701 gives 1.11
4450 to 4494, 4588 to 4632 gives 1.08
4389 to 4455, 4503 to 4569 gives 1.07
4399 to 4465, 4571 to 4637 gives 1.10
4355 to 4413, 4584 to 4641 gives 1.11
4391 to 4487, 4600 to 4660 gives 1.10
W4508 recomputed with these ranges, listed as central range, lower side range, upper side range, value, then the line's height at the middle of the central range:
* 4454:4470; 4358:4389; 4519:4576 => 0.5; 28.1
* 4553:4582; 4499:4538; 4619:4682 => -0.2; 27.9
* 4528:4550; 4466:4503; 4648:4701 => 0.4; 28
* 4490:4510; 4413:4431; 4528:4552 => -0.6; 27.6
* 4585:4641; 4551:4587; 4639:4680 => -0.3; 27.9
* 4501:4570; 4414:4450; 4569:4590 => -0.3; 27.8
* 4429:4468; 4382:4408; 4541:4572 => 0.1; 27.6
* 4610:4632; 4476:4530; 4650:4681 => -0.1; 27.9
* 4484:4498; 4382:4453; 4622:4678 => -0.3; 27.7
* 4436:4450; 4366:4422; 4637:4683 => 0.0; 27.8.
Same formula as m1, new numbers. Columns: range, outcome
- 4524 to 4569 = 26.98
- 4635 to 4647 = 27.72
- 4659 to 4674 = 27.17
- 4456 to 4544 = 26.76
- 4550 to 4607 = 27.35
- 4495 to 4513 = 28.16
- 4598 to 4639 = 27.78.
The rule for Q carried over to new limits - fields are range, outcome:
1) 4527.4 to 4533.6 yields 27.1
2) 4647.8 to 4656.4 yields 27.8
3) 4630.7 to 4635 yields 28.1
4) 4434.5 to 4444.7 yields 27.7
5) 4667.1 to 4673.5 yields 27.6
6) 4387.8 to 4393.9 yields 27.7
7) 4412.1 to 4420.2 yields 27.5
